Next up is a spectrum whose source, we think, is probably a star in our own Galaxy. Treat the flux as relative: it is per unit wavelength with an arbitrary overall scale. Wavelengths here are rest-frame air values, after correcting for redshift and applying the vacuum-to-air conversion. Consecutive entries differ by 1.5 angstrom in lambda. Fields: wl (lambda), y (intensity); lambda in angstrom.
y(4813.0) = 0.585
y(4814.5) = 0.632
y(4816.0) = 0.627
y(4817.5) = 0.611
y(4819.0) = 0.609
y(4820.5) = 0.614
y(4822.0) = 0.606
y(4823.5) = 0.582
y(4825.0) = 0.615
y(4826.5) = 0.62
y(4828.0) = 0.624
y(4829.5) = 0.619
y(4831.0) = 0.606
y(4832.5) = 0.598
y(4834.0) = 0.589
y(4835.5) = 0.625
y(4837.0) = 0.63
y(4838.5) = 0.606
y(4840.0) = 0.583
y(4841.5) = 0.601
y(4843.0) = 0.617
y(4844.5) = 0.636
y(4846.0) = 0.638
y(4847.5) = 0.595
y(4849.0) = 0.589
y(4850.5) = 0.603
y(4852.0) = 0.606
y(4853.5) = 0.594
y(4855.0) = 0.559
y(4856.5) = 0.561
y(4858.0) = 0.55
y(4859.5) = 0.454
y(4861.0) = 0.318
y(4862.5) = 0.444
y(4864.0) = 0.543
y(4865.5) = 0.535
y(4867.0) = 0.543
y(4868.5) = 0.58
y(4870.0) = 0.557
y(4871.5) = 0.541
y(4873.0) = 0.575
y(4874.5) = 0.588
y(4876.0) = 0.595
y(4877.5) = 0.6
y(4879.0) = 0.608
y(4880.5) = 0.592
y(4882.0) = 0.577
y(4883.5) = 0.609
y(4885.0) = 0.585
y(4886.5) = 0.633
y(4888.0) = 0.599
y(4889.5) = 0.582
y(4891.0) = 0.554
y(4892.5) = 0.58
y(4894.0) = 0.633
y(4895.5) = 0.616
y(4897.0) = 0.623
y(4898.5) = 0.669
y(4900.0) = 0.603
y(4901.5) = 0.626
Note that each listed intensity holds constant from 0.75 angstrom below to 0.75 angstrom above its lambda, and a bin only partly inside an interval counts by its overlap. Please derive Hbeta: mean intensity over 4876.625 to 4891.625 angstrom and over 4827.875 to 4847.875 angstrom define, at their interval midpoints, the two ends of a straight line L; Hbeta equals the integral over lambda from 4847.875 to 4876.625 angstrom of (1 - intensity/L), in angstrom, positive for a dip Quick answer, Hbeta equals 2.8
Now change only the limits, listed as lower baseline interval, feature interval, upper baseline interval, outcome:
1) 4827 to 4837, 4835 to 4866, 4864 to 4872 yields 0.84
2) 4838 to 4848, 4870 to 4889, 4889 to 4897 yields 0.31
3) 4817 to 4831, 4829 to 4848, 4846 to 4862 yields -1.05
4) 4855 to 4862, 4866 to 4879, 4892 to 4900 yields -0.99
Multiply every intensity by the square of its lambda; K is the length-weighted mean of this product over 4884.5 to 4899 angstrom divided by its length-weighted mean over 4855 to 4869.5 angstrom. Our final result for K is 1.21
